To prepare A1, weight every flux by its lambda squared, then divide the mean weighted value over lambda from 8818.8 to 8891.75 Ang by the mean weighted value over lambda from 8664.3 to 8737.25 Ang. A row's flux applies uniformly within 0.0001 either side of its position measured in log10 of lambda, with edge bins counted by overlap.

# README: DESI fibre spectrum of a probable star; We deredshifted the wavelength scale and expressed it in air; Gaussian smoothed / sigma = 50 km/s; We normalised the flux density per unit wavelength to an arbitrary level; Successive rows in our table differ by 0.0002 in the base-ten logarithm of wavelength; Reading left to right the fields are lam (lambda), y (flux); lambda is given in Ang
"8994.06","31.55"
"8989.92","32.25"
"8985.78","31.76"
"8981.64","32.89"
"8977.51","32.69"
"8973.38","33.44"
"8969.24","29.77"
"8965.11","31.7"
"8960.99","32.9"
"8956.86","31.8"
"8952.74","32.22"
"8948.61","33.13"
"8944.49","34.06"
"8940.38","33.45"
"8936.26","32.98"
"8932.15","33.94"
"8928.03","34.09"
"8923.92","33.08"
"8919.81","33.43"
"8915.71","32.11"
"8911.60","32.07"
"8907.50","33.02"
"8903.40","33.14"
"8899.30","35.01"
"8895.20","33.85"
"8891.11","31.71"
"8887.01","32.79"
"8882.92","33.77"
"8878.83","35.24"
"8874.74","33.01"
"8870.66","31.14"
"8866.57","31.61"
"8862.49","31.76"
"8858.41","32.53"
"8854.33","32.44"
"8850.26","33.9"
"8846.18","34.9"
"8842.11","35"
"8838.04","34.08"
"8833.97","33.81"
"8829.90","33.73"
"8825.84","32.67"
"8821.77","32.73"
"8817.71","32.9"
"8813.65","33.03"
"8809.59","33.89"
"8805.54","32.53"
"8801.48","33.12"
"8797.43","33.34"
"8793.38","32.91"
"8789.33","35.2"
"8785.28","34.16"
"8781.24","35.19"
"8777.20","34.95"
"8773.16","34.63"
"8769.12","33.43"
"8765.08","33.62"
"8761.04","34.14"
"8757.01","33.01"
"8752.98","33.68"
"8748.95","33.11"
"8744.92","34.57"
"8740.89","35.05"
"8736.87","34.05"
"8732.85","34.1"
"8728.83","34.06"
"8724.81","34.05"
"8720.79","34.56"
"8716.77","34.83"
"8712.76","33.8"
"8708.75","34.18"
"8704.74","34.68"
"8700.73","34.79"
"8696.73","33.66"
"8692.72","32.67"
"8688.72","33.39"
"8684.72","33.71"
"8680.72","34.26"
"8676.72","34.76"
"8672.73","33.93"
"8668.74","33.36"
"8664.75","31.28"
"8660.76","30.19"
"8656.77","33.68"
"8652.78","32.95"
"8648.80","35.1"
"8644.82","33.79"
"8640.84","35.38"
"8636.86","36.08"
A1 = 1.01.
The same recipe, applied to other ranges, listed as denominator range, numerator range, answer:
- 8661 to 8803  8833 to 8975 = 1.01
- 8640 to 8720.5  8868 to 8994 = 1.03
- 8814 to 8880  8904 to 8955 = 1.02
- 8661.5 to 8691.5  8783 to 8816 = 1.03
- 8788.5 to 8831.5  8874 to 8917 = 1.02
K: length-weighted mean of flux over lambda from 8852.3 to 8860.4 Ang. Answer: 32.5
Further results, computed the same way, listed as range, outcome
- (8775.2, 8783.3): 35.1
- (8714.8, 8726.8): 34.5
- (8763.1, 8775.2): 33.9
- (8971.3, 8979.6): 33.1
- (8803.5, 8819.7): 33.1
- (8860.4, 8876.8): 31.9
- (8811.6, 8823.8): 32.9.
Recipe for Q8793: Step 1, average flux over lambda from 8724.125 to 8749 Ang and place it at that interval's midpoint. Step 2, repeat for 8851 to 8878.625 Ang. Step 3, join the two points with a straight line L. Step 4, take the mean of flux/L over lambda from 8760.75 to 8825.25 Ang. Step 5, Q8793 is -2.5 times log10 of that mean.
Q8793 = -0.01 mag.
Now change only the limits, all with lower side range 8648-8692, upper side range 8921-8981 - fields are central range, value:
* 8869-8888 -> -0.01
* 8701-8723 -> -0.04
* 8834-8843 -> -0.04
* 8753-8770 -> -0.01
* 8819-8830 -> 0.00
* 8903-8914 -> 0.01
